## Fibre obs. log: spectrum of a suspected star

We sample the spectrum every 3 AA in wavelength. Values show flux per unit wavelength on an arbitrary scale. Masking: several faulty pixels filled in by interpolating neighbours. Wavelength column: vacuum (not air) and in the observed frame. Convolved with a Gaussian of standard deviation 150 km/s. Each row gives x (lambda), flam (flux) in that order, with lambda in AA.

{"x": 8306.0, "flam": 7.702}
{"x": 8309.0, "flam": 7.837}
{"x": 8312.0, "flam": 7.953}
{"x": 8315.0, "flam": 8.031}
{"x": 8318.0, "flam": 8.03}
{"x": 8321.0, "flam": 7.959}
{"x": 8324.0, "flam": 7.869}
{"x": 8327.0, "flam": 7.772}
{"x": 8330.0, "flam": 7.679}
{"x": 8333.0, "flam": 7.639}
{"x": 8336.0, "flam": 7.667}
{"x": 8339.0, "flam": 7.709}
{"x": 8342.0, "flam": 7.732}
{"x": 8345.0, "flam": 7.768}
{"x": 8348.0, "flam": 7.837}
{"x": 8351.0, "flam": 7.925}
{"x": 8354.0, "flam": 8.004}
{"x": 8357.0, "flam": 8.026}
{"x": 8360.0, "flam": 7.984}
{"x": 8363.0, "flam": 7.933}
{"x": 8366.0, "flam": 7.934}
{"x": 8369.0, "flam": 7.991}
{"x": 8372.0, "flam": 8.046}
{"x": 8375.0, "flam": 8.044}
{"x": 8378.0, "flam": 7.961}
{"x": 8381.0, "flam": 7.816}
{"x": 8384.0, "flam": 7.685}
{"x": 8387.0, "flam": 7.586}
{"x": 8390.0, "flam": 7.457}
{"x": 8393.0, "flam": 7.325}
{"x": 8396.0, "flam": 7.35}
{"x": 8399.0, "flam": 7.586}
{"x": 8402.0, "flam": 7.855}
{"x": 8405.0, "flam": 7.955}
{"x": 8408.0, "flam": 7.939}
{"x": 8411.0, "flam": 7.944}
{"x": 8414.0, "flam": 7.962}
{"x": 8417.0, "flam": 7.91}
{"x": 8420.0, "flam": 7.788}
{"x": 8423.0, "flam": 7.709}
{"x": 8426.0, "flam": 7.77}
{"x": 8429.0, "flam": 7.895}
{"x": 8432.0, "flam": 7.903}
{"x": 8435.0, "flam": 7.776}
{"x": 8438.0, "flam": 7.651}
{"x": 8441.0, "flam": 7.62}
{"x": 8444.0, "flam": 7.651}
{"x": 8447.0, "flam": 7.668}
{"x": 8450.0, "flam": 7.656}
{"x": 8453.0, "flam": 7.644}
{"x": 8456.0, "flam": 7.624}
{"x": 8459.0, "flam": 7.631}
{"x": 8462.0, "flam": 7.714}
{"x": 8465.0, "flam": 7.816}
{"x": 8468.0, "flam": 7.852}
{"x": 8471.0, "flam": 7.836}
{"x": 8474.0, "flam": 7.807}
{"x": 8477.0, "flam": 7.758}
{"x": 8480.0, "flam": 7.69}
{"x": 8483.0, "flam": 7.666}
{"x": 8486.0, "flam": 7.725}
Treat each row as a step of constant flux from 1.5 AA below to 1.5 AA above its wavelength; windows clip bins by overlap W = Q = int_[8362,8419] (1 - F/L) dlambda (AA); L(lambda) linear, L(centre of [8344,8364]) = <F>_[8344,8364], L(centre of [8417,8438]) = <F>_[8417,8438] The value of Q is 0.5 AA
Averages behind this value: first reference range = 7.93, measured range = 7.8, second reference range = 7.8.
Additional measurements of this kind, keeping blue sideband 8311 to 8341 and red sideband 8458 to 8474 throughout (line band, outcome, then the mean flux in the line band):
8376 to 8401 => 0.6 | 7.61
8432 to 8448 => 0.2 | 7.69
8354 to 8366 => -0.3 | 7.98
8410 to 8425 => -0.1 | 7.86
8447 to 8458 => 0.2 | 7.64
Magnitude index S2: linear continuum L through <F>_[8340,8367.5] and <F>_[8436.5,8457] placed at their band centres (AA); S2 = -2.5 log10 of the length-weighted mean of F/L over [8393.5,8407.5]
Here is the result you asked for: 0.01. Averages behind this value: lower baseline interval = 7.9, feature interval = 7.68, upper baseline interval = 7.65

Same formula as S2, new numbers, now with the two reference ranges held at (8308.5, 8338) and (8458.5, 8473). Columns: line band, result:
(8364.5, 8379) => -0.02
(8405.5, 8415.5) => -0.02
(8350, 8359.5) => -0.02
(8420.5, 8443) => 0.01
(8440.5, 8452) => 0.02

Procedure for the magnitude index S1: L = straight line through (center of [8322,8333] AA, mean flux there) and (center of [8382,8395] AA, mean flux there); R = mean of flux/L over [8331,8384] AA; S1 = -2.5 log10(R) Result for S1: -0.03 mag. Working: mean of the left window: 7.76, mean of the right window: 7.52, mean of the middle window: 7.88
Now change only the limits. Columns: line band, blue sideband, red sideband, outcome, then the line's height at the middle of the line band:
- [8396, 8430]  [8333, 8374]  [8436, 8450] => -0.01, 7.73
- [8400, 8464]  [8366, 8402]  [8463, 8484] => 0.00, 7.75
